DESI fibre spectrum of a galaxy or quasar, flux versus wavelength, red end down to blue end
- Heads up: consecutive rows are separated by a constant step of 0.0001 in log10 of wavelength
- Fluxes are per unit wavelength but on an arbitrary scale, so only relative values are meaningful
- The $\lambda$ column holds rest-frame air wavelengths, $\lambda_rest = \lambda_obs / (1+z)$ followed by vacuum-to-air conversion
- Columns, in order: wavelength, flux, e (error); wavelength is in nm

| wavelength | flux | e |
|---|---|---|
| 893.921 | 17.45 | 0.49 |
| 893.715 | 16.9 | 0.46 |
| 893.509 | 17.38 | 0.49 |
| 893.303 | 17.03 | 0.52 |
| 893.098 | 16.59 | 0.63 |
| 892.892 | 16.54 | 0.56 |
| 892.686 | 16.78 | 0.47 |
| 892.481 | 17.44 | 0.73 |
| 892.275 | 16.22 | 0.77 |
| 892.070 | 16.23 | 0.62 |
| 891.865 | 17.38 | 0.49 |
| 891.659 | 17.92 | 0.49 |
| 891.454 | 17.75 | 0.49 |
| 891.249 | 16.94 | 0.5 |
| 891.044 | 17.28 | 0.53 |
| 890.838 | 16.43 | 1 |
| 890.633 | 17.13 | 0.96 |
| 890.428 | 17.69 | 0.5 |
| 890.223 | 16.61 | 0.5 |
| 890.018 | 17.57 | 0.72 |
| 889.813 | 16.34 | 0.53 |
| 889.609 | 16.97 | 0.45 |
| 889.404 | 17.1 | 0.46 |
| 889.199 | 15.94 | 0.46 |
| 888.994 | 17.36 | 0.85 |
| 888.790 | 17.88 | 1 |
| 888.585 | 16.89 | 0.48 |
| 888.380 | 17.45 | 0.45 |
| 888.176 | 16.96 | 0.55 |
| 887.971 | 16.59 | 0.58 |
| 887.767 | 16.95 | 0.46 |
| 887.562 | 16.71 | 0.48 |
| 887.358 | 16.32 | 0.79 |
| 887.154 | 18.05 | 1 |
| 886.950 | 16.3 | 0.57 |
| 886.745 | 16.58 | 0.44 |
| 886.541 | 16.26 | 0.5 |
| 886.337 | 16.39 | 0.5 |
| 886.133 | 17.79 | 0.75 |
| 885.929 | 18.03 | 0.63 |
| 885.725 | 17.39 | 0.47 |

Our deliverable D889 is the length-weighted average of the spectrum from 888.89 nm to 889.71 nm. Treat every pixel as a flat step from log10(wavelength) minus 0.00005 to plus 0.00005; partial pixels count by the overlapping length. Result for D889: 16.8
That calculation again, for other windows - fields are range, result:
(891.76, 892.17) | 16.8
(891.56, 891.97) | 17.6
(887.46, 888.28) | 16.8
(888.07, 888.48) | 17.2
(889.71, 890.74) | 17.1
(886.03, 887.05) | 16.7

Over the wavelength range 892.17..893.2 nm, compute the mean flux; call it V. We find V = 16.7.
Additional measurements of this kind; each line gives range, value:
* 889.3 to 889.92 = 16.8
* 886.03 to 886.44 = 17.1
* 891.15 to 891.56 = 17.4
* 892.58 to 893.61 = 16.9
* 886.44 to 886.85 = 16.4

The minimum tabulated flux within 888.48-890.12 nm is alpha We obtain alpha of 15.94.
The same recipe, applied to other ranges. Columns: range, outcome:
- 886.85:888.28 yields 16.3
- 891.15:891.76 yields 16.94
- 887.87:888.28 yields 16.59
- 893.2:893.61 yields 17.03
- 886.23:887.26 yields 16.26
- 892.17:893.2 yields 16.22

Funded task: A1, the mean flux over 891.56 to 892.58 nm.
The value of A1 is 17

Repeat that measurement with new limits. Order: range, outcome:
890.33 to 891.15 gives 17.1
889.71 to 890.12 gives 17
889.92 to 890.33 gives 17.1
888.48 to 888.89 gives 17.3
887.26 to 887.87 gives 16.7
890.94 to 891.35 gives 17.1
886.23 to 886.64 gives 16.4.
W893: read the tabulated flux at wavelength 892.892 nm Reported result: 16.54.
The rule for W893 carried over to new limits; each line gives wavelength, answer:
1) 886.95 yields 16.3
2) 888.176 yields 16.96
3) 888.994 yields 17.36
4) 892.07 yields 16.23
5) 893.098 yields 16.59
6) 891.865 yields 17.38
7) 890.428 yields 17.69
